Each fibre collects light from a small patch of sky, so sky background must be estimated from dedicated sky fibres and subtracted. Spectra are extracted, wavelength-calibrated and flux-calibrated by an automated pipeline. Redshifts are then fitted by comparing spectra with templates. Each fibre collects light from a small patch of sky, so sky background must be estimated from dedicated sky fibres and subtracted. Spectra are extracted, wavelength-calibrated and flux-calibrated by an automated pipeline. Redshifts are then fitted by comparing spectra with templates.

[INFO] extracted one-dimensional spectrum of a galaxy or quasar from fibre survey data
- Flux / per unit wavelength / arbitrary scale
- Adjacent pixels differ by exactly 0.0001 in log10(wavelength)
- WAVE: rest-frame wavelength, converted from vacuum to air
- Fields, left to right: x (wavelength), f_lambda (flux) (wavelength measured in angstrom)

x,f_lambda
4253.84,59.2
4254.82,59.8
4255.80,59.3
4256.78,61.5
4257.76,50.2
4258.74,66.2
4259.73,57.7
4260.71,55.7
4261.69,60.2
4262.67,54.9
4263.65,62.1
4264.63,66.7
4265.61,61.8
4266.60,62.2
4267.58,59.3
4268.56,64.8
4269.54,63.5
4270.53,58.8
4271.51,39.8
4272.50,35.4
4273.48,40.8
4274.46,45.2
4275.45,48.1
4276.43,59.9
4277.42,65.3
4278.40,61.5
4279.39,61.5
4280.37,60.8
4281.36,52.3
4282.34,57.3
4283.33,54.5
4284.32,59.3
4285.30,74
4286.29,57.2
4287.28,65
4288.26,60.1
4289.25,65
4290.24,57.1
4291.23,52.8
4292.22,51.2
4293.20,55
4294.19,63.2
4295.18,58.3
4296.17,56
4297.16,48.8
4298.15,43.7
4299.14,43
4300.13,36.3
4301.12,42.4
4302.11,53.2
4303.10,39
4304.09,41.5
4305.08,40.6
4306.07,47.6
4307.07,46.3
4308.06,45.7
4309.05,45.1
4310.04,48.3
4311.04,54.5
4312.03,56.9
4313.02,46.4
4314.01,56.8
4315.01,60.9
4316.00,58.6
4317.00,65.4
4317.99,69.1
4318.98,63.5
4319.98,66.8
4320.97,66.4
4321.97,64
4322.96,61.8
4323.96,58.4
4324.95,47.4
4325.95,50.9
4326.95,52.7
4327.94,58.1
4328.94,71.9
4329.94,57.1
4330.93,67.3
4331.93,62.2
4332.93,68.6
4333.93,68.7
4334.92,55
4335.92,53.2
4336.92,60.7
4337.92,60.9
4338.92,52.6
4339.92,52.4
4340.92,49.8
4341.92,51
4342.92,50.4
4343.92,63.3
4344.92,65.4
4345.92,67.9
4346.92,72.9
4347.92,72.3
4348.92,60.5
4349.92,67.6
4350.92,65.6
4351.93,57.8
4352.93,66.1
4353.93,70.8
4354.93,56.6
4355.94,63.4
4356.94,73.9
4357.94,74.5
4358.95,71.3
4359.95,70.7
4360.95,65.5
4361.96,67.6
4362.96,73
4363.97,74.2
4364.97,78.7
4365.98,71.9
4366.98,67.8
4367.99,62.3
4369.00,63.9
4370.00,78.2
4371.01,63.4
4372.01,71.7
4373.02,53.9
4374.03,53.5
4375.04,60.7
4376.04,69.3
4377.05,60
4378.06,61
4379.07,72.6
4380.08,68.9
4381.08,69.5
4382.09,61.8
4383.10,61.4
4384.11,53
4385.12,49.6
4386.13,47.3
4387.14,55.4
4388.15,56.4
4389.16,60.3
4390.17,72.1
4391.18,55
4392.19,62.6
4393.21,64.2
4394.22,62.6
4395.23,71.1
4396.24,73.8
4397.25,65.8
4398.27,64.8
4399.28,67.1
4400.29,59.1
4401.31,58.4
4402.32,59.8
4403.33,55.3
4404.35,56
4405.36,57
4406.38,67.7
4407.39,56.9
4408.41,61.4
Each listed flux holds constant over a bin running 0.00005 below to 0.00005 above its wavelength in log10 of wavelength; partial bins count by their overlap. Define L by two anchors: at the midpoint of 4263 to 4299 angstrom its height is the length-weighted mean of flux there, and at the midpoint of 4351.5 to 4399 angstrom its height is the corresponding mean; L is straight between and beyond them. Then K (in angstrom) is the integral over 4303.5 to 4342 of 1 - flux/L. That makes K 2.4 angstrom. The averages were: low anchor 56.8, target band 56.6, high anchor 64.9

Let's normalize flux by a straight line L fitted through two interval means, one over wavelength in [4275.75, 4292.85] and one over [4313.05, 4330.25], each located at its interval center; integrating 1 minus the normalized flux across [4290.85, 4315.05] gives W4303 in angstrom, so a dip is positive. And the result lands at 4.35 angstrom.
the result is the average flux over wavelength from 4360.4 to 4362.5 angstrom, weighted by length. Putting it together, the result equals 66.9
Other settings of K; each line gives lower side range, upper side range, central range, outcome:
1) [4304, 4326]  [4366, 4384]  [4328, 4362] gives -1.87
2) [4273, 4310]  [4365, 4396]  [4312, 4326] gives -1.00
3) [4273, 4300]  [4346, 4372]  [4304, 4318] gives 1.92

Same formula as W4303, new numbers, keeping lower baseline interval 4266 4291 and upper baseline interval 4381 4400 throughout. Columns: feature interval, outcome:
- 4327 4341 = -0.2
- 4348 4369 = -2.7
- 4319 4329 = -0.1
